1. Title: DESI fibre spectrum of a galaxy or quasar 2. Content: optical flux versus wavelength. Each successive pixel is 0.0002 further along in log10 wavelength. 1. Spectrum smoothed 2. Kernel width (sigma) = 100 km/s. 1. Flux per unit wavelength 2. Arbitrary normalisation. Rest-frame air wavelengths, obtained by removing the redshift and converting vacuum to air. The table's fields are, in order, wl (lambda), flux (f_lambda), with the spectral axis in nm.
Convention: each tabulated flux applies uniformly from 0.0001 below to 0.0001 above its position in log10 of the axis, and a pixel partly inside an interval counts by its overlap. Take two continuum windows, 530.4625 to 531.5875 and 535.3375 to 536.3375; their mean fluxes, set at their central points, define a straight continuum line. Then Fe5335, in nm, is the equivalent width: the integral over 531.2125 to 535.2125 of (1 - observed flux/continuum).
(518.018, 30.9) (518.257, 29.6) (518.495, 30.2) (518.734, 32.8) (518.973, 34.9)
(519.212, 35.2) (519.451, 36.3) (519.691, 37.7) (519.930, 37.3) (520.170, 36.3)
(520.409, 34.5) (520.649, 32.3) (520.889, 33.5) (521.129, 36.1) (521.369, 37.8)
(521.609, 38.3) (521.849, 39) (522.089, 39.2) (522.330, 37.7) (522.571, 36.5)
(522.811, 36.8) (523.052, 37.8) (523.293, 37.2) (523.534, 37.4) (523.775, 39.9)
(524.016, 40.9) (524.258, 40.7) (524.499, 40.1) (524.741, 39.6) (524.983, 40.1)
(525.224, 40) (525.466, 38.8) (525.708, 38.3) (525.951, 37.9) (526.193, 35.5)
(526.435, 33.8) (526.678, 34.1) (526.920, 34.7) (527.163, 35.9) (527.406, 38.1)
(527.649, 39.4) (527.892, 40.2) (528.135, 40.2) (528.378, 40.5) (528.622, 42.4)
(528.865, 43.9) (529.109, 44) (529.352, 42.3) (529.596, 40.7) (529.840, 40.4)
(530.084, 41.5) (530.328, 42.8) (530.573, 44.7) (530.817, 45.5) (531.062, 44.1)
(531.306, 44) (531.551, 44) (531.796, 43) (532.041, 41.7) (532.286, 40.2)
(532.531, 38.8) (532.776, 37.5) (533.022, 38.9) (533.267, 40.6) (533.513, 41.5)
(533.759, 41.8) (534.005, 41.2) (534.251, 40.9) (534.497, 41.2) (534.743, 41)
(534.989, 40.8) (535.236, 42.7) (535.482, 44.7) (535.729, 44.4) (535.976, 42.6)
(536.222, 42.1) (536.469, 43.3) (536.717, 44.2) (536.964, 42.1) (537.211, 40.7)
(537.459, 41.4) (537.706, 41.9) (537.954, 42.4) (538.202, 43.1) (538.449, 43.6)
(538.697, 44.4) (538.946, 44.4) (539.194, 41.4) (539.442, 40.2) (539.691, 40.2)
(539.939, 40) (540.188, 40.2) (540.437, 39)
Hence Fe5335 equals 0.268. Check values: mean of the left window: 44.5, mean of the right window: 43.5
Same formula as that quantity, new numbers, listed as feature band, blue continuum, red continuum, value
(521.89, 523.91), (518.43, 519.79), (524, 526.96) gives -0.068 nm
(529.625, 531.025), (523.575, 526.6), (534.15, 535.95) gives -0.080 nm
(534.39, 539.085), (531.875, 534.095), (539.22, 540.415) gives -0.289 nm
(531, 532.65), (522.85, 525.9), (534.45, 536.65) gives -0.030 nm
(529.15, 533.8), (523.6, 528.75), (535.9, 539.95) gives -0.180 nm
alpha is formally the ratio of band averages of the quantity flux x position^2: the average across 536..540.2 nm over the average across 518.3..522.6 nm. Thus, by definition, 1.3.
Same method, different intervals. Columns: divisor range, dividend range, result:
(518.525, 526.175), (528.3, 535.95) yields 1.17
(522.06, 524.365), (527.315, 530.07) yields 1.10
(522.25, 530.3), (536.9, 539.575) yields 1.13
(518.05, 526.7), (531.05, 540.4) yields 1.20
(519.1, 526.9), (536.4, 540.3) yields 1.19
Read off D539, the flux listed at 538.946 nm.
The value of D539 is 44.4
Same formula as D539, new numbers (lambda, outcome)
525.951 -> 37.9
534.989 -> 40.8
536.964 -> 42.1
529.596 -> 40.7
